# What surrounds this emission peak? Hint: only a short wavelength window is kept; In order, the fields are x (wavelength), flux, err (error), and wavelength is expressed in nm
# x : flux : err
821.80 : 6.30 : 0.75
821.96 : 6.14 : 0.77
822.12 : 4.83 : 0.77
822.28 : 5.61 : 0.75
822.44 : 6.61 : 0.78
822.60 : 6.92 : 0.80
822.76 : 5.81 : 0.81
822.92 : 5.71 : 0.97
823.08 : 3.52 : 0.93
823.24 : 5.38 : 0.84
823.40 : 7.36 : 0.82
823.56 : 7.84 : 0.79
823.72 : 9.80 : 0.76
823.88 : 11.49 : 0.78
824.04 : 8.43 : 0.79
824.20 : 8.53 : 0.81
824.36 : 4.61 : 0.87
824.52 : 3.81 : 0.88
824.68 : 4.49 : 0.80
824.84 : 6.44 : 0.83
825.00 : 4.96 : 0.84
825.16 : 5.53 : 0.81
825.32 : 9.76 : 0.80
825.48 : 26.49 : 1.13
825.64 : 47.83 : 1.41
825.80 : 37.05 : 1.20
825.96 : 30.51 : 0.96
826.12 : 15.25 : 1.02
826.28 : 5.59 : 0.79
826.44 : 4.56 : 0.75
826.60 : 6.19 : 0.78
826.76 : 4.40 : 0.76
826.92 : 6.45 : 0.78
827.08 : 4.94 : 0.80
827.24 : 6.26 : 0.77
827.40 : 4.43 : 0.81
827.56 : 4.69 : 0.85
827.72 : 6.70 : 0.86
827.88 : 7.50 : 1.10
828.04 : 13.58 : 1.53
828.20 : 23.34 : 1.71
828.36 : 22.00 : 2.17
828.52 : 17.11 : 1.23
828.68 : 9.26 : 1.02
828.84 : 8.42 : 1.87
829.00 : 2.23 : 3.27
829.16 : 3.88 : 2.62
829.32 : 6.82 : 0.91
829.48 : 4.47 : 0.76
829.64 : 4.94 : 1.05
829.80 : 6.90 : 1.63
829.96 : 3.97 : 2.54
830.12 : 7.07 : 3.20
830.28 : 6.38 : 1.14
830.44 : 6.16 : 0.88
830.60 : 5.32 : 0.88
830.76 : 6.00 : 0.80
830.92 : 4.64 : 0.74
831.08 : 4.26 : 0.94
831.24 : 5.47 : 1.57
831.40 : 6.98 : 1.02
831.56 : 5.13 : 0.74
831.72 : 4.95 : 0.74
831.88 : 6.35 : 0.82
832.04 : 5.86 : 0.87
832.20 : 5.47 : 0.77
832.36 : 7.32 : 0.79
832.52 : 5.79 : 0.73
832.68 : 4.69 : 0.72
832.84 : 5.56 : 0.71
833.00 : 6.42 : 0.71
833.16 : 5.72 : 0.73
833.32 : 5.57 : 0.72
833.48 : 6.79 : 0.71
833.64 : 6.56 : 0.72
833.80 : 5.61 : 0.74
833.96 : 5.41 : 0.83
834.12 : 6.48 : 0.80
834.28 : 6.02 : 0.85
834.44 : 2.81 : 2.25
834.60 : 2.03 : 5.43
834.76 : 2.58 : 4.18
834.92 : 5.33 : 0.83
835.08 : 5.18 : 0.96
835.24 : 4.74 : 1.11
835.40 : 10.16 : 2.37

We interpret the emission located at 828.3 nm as [N II]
